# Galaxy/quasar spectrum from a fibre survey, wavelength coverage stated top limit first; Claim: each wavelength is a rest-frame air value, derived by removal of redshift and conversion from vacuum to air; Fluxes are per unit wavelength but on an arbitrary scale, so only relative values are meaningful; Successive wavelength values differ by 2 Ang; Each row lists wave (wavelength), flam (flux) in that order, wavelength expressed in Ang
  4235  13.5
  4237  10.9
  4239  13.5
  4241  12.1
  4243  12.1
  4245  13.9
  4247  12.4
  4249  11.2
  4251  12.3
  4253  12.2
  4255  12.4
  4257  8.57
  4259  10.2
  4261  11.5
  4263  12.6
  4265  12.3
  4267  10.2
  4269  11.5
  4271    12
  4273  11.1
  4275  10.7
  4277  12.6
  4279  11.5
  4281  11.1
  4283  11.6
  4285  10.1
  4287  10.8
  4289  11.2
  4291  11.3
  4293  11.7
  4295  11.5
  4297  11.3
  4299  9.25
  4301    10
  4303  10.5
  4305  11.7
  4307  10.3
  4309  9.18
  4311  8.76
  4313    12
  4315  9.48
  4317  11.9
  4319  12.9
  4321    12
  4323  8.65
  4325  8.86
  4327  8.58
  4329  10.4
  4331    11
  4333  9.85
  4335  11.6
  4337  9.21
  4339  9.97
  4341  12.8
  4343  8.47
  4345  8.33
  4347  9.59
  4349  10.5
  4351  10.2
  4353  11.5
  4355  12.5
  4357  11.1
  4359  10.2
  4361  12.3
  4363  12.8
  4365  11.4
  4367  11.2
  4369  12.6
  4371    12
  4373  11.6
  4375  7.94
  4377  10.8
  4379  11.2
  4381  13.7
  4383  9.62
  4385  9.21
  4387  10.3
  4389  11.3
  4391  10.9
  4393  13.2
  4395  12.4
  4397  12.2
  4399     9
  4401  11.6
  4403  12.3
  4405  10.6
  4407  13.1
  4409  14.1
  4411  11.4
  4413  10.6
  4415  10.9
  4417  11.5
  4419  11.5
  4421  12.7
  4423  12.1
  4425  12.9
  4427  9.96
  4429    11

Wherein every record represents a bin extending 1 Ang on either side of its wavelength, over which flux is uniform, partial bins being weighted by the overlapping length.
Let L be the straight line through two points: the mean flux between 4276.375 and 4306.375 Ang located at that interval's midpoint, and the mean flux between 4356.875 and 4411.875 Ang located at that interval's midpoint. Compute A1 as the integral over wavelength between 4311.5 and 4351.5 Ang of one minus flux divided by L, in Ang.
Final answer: 3.3 Ang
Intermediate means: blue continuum 11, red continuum 11.4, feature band 10.3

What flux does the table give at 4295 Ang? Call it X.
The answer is 11.5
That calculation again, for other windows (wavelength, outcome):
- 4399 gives 9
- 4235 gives 13.5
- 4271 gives 12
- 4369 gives 12.6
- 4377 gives 10.8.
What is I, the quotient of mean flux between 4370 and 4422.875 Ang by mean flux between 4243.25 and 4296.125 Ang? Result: 1.0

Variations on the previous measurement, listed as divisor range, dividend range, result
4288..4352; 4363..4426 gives 1.11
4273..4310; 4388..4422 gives 1.07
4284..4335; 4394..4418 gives 1.10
